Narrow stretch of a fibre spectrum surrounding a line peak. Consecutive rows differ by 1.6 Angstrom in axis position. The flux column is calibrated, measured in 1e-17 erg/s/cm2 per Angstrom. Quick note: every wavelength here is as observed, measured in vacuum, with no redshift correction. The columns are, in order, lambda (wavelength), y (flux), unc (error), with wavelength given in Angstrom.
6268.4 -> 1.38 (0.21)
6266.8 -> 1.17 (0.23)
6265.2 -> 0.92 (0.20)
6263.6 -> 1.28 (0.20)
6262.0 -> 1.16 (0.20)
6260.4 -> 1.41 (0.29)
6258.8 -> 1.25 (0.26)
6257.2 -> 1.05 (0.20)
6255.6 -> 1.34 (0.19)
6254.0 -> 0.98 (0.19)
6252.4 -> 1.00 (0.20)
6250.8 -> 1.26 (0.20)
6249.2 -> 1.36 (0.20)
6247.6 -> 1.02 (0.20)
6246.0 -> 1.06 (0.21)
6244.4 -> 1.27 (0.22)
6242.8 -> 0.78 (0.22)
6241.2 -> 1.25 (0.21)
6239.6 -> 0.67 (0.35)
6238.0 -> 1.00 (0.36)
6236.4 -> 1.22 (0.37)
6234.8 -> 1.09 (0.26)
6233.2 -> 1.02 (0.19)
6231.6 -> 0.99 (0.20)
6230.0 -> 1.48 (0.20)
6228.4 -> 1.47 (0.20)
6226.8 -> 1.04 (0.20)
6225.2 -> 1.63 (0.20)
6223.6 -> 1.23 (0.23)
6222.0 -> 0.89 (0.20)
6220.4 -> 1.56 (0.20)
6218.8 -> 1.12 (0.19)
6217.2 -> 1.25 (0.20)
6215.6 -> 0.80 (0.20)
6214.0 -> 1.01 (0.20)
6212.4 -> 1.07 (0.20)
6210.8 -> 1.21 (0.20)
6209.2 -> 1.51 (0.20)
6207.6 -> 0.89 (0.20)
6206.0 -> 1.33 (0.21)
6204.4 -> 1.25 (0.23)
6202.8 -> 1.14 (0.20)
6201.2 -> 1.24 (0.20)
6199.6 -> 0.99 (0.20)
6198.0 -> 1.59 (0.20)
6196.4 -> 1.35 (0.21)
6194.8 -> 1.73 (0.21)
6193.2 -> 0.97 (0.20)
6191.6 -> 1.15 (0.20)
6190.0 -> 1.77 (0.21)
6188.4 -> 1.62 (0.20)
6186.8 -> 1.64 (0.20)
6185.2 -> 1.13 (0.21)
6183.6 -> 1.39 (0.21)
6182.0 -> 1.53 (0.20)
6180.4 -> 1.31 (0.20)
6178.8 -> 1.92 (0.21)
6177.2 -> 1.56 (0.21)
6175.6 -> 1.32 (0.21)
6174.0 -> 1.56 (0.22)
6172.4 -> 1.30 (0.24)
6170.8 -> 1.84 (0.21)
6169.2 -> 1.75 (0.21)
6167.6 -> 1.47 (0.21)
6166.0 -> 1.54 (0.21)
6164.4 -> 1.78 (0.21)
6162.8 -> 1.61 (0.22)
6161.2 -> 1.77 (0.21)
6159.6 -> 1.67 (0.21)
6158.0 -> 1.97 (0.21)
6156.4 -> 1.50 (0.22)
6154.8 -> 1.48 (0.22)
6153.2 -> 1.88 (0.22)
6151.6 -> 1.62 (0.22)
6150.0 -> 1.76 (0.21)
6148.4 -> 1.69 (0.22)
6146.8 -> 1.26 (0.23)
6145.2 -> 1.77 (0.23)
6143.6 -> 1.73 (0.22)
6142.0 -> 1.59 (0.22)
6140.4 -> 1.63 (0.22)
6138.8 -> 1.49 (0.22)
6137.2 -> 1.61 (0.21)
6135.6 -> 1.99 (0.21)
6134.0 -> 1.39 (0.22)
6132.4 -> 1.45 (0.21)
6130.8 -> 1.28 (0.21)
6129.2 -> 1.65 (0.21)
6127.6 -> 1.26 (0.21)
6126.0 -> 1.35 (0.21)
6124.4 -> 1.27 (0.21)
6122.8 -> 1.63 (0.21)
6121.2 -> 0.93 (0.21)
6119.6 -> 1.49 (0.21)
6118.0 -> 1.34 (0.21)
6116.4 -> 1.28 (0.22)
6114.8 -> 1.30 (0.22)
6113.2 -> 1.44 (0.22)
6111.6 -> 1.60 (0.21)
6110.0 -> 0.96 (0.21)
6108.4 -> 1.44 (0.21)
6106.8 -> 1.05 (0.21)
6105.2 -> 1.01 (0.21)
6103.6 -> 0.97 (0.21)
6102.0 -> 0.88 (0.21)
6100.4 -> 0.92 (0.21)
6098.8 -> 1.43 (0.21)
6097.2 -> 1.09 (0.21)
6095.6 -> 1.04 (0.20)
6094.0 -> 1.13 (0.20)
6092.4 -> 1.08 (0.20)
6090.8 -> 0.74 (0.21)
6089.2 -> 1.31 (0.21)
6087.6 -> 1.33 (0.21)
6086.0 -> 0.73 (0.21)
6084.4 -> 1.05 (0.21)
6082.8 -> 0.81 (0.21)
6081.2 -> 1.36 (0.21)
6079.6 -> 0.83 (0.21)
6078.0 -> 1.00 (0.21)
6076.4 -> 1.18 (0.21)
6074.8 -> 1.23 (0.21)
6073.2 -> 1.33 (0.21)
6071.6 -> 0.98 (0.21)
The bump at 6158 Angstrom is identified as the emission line Mg II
